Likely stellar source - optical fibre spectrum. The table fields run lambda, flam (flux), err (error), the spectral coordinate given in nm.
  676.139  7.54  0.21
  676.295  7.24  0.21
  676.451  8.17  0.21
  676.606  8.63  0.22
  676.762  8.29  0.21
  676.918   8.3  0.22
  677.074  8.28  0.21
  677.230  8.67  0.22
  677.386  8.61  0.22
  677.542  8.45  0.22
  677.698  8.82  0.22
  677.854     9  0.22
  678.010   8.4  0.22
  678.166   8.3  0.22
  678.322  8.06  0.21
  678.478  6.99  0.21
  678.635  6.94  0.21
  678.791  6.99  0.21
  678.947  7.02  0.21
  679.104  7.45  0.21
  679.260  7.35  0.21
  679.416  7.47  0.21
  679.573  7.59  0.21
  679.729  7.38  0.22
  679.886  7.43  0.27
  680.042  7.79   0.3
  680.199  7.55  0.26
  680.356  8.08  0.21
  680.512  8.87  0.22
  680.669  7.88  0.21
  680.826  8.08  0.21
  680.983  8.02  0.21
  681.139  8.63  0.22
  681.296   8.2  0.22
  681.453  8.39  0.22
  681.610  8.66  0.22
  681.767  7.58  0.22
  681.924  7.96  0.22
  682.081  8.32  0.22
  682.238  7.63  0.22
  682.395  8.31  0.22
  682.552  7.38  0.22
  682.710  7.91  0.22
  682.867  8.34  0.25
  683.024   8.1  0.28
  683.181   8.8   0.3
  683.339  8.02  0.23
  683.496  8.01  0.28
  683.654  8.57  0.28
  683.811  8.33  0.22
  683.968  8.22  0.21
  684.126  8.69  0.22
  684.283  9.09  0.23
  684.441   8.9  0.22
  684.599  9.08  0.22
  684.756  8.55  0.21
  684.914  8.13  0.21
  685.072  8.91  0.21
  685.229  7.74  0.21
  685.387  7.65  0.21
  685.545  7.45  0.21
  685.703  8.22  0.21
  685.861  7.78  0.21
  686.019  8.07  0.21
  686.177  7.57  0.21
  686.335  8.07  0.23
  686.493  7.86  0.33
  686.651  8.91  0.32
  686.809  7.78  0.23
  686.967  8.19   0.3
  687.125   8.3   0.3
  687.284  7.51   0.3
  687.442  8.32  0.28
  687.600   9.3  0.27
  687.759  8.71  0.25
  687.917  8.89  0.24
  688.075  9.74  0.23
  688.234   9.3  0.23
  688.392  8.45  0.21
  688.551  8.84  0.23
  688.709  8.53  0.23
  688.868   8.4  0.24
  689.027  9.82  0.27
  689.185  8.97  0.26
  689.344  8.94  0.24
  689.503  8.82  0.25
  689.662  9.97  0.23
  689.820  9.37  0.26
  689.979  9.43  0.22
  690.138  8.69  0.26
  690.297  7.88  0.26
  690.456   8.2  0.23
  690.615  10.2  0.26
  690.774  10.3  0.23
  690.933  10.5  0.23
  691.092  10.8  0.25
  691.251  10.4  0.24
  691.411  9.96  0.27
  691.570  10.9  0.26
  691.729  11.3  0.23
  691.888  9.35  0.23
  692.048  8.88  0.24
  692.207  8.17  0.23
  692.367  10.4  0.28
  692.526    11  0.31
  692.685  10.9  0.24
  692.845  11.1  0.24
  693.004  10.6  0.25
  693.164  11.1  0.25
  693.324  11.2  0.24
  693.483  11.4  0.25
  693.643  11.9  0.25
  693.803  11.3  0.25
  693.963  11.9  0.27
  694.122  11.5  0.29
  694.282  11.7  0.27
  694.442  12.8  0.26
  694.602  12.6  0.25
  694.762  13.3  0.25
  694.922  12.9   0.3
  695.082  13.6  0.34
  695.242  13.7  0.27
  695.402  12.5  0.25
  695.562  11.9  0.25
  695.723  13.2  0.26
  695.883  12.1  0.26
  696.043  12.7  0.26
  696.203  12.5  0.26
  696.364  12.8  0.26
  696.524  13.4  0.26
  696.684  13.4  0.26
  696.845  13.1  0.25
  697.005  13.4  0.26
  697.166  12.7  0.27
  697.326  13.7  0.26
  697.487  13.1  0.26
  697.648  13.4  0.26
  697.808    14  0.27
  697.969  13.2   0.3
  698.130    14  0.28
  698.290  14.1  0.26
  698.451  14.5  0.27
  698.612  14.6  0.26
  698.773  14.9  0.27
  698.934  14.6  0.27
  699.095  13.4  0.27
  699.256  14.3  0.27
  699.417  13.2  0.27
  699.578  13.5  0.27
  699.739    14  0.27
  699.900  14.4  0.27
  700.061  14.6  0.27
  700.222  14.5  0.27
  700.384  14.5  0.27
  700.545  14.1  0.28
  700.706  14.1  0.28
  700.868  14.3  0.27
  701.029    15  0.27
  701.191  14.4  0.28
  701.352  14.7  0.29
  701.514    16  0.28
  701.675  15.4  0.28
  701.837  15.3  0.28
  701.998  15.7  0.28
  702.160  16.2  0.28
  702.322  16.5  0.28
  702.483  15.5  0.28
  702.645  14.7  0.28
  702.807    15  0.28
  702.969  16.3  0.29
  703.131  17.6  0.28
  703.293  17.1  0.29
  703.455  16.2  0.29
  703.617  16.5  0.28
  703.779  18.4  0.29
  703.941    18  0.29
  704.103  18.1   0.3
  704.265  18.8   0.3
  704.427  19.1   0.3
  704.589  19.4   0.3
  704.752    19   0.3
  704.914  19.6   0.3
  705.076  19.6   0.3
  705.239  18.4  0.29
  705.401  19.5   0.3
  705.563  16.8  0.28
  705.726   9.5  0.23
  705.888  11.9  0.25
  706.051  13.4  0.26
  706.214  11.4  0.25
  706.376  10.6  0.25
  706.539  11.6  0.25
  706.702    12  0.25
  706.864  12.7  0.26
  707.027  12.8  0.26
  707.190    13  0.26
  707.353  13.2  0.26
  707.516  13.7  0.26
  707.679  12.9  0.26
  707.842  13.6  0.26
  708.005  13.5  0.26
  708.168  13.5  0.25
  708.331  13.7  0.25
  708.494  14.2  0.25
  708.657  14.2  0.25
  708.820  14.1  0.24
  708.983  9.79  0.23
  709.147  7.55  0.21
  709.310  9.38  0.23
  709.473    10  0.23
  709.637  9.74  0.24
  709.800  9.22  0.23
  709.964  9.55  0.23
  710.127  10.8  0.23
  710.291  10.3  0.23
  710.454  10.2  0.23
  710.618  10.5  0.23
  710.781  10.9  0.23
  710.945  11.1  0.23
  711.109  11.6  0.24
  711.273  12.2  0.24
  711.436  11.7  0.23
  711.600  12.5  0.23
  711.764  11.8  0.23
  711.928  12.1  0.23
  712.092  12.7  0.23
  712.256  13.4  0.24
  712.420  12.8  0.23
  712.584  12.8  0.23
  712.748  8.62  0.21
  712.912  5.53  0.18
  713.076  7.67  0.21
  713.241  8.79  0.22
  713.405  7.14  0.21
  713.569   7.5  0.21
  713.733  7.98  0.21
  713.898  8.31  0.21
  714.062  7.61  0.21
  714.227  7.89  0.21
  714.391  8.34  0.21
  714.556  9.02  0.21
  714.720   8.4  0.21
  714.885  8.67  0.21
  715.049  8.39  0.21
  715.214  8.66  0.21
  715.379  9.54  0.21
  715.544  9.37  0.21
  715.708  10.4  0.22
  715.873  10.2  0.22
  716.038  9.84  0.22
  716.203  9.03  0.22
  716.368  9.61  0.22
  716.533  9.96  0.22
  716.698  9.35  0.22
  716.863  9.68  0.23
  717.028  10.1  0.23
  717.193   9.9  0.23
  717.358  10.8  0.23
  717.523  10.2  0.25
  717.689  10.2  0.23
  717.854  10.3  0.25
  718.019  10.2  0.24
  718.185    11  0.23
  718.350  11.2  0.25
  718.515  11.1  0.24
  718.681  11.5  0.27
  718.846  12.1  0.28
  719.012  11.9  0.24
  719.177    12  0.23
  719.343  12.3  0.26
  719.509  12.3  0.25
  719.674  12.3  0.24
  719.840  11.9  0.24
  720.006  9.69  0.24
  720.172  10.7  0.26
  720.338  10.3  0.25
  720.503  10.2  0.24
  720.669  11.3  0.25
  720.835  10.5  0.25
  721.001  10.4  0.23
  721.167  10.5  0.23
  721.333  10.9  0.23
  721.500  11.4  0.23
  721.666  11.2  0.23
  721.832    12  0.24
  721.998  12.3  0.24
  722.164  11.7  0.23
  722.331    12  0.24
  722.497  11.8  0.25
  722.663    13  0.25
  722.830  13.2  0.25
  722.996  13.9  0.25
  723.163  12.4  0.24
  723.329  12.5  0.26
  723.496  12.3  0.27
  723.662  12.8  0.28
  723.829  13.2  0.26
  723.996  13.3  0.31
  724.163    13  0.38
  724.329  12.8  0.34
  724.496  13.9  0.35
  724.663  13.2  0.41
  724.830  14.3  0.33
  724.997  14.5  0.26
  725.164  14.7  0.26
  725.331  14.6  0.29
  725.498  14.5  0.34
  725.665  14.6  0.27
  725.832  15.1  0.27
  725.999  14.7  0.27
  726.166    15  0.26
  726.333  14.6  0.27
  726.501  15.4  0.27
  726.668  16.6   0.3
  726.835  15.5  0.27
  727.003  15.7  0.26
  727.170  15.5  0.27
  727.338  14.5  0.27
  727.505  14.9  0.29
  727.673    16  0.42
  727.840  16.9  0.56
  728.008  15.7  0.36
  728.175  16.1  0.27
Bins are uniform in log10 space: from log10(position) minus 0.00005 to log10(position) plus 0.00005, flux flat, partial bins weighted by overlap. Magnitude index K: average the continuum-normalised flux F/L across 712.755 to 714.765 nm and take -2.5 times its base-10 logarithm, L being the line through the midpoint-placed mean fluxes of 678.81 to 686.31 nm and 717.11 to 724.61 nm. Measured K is 0.36 mag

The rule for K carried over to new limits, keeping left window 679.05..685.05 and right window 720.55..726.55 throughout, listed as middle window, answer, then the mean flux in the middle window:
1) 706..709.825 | -0.09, 12.1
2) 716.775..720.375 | 0.13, 11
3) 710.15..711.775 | 0.02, 11.2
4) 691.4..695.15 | -0.19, 11.3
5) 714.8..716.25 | 0.27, 9.35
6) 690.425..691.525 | -0.11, 10.2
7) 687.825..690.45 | 0.00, 8.98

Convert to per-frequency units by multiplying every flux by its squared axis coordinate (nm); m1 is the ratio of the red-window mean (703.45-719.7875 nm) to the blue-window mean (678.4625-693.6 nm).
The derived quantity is 1.45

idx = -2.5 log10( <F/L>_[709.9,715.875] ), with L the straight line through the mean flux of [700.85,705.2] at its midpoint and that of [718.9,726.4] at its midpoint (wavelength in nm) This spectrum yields 0.43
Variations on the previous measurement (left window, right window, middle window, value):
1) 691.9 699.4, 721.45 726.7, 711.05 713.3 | 0.183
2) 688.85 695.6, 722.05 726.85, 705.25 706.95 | -0.102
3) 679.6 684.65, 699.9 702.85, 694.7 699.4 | 0.005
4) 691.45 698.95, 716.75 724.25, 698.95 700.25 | -0.150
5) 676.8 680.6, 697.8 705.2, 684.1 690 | 0.246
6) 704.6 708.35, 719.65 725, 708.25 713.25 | 0.239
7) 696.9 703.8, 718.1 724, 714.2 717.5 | 0.308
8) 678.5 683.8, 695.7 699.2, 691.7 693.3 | 0.151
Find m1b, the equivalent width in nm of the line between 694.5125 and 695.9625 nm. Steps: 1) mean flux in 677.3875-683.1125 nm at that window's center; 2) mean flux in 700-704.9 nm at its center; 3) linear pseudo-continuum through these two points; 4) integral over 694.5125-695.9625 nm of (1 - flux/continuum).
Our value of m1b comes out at 0.07 nm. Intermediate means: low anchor 7.94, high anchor 16.2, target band 12.9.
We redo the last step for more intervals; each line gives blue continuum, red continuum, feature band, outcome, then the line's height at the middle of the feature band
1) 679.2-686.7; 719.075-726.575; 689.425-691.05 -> -0.08 nm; 8.94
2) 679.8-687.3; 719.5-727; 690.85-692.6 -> -0.20 nm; 9.13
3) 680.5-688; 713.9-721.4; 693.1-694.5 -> -0.45 nm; 8.8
